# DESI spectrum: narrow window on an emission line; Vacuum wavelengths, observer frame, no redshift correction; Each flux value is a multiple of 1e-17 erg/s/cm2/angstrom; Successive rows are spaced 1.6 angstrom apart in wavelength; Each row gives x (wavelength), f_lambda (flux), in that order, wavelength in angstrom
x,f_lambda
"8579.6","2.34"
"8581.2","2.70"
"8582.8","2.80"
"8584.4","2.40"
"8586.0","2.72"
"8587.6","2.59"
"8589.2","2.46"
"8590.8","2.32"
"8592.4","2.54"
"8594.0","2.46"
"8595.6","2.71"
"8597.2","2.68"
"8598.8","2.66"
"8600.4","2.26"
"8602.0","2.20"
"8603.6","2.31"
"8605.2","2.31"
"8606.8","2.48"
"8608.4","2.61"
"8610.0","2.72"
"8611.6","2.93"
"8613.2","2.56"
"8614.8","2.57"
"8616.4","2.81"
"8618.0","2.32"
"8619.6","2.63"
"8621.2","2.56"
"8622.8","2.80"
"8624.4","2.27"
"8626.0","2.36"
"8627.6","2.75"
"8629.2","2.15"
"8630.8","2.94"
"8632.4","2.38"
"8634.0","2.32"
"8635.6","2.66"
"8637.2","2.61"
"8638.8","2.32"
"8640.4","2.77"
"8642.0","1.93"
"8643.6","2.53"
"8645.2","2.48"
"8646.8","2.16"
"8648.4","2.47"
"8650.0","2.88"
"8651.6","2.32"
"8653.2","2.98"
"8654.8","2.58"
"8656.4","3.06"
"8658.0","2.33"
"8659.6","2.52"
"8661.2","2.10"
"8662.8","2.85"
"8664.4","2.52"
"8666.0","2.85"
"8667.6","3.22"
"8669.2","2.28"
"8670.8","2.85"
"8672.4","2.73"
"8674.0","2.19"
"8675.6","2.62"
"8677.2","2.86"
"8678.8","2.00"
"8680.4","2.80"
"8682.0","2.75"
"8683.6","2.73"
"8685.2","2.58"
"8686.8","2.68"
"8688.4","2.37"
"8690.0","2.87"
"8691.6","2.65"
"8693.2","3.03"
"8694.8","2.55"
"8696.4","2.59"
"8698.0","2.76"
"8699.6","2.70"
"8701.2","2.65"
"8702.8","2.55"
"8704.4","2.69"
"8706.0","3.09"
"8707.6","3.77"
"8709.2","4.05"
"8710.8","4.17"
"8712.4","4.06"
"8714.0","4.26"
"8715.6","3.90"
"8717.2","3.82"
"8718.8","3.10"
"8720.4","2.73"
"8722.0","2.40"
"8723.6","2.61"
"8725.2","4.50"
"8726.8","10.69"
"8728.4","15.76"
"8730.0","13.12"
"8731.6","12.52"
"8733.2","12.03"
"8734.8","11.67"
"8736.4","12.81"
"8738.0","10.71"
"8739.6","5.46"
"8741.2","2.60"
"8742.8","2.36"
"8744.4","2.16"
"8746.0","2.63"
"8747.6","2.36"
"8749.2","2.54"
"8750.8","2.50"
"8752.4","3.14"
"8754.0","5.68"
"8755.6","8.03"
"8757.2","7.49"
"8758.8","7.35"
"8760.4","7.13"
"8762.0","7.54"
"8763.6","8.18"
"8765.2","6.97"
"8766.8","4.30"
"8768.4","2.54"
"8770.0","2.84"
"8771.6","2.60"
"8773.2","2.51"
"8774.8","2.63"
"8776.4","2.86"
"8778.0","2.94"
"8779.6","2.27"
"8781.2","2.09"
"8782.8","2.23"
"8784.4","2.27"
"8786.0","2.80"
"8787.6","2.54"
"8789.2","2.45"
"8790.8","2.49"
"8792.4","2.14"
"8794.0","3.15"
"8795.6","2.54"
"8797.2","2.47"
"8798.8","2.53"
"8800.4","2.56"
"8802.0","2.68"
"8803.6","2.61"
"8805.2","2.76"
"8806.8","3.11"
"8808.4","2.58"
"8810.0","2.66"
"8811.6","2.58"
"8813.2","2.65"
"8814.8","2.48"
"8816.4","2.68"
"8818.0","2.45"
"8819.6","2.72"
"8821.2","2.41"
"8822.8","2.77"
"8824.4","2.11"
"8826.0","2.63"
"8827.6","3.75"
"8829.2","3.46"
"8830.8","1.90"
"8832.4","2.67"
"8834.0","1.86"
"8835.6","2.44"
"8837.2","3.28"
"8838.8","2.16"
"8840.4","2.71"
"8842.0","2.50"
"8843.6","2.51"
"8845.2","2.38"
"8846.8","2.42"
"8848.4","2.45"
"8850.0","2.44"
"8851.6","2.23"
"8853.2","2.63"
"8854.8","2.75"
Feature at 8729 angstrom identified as H-alpha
